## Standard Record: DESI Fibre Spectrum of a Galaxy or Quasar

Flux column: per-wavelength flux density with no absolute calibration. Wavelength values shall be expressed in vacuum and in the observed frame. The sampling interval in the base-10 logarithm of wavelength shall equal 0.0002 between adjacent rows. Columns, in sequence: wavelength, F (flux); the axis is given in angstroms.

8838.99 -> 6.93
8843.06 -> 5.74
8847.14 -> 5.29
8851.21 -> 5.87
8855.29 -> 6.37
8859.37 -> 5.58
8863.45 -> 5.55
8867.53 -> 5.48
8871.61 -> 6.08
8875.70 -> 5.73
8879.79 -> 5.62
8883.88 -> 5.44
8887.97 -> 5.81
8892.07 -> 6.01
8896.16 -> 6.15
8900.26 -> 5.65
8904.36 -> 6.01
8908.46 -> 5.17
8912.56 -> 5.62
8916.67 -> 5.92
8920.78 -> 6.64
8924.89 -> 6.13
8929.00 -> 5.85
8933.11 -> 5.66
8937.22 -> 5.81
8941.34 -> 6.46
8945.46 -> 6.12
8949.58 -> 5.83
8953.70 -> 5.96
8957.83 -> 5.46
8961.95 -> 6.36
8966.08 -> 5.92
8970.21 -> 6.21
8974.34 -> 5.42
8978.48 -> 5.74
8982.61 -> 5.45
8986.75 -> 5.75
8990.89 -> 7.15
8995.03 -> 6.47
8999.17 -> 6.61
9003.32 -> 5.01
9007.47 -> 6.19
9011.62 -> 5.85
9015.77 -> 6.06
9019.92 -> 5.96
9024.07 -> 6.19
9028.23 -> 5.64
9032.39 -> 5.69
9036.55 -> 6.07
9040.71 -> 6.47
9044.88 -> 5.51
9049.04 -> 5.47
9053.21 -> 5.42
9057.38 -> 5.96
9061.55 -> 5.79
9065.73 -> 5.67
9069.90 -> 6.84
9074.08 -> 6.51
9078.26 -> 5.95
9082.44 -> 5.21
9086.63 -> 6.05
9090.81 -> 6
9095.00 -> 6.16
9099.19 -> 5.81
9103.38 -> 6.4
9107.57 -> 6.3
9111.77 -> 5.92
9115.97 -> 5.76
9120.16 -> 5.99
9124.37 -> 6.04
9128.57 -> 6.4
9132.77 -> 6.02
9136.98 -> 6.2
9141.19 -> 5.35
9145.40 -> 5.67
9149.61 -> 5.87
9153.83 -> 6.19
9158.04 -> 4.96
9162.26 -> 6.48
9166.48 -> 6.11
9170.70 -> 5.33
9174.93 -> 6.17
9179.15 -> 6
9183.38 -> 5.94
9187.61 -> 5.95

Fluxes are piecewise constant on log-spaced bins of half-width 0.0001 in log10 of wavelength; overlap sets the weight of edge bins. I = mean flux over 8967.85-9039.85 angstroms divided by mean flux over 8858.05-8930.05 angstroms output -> 1.03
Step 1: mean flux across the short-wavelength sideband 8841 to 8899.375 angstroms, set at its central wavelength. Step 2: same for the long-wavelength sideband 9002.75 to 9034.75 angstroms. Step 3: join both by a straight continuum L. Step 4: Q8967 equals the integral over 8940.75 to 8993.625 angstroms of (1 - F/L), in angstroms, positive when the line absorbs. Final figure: -1.4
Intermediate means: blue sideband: 5.76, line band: 5.98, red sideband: 5.86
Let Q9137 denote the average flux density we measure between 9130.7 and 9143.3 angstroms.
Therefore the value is 5.85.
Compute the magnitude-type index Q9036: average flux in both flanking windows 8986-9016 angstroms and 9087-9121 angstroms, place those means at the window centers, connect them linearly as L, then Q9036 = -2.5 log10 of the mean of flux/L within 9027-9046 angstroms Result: 0.04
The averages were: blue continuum 6.16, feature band 5.9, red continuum 6.05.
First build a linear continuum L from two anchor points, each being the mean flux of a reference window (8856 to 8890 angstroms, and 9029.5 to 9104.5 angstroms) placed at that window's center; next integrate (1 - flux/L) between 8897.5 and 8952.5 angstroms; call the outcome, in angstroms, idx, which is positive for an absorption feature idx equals -1.5 angstroms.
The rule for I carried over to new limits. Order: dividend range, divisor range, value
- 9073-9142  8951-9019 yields 1.01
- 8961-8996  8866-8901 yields 1.04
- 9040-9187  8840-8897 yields 1.03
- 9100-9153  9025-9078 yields 1.01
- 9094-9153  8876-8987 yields 1.02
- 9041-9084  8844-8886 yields 1.03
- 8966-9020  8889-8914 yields 1.04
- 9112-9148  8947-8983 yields 1.02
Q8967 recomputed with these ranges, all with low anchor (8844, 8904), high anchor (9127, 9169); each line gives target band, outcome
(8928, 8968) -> -0.96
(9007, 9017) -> -0.28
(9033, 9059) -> 0.23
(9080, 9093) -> 0.26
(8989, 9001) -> -1.87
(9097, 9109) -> -0.56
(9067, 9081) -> -1.09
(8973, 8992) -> -0.11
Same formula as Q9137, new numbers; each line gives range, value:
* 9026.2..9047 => 5.88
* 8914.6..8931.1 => 6.13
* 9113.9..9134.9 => 6.04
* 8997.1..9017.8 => 5.94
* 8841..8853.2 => 5.64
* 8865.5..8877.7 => 5.76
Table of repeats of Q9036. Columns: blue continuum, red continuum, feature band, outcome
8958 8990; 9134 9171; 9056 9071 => -0.032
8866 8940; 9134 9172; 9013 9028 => -0.035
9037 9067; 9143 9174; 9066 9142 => -0.048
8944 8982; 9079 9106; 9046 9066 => 0.051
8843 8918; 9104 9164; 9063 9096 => -0.025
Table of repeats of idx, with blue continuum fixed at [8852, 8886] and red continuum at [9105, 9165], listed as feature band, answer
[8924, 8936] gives -0.1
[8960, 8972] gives -0.7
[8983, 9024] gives -1.8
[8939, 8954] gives -0.8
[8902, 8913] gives 0.3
